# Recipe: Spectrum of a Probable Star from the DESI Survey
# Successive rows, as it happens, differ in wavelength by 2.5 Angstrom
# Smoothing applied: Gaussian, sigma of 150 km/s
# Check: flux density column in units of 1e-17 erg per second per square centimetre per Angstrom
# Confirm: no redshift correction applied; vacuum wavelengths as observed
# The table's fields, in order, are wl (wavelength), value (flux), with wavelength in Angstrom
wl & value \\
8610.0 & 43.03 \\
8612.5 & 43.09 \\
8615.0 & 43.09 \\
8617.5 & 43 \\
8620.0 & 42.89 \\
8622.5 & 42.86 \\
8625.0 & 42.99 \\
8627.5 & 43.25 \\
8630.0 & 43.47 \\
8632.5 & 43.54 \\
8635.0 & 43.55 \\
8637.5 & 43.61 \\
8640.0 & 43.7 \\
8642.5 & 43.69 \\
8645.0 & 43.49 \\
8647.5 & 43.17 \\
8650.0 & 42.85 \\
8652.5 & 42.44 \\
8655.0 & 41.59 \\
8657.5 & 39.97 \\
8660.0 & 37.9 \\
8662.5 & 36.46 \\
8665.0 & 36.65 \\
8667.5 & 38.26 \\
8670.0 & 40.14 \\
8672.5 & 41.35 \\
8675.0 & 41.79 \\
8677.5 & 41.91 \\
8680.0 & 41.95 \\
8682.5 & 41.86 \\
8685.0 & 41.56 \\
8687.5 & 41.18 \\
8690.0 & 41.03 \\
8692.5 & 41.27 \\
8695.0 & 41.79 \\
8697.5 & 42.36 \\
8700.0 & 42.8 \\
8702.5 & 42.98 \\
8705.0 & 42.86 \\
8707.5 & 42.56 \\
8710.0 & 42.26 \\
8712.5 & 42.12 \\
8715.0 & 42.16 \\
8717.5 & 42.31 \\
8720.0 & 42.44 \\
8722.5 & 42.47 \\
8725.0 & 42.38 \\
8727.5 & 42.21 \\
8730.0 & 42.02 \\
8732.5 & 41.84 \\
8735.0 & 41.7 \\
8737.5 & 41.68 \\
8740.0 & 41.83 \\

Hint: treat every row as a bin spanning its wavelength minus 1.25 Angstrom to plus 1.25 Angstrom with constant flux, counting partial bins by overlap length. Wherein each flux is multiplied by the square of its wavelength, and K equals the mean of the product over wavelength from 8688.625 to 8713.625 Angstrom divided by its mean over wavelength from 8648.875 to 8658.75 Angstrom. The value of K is 1.0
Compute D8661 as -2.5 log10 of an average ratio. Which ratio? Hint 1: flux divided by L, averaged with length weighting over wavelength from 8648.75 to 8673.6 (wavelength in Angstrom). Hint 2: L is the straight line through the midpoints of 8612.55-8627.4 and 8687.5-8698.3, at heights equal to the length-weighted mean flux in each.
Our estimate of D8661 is 0.064 mag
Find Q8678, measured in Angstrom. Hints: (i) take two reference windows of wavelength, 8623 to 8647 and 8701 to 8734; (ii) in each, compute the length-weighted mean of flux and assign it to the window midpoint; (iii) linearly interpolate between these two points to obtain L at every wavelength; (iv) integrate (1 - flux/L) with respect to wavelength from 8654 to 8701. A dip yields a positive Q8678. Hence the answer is 2.5 Angstrom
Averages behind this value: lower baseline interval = 43.4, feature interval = 40.6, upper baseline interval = 42.4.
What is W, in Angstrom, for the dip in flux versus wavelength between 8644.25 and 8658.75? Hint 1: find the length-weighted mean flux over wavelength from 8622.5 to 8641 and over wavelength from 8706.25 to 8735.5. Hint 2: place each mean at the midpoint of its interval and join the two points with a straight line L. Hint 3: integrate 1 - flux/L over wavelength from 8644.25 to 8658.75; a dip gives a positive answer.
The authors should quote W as 0.3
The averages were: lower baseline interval 43.4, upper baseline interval 42.2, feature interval 42.2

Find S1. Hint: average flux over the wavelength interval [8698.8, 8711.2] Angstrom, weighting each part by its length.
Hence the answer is 42.7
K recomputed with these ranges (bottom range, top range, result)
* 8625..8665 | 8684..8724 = 1.02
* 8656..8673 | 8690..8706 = 1.10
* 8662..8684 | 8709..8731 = 1.06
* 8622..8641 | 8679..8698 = 0.97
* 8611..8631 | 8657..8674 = 0.91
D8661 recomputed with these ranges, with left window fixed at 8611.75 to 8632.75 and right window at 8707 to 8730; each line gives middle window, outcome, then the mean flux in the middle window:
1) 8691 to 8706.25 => 0.004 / 42.3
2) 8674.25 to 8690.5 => 0.025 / 41.6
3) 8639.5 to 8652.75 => -0.009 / 43.3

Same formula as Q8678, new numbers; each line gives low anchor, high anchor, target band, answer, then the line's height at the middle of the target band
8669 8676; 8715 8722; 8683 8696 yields 0.05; 41.6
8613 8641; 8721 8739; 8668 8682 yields 0.46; 42.7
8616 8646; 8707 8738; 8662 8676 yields 1.19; 42.8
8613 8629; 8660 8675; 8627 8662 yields -1.33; 40.9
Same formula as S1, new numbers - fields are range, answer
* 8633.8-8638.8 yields 43.6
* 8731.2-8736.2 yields 41.8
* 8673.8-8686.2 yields 41.8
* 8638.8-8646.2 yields 43.6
